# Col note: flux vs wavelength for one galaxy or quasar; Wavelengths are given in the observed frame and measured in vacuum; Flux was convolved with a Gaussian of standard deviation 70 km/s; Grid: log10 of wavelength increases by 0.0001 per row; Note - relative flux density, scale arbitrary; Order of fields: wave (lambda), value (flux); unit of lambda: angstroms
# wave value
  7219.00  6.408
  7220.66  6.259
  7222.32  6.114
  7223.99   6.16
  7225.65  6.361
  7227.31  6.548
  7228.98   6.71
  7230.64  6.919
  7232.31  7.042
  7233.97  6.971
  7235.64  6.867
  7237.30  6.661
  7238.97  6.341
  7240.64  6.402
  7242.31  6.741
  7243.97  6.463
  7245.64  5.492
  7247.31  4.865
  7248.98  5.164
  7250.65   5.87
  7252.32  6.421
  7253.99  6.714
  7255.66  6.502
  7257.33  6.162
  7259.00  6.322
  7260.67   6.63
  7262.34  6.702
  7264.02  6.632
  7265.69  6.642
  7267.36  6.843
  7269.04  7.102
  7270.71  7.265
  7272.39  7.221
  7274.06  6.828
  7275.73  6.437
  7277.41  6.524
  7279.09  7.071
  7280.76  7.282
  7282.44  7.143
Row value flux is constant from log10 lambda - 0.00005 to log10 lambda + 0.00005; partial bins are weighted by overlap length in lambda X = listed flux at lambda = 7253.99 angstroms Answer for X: 6.714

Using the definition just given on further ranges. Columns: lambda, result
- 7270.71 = 7.265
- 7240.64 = 6.402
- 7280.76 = 7.282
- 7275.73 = 6.437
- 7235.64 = 6.867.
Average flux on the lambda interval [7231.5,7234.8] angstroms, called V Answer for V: 7.02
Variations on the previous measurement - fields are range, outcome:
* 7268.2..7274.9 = 7.11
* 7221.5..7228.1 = 6.3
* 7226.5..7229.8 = 6.62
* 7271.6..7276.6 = 6.83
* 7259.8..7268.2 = 6.69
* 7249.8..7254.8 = 6.33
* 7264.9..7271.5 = 6.96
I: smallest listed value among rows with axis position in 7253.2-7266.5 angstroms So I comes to 6.162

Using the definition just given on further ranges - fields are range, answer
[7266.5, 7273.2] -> 6.843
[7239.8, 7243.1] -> 6.402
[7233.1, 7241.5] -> 6.341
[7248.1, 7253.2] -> 5.164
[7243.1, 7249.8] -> 4.865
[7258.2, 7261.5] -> 6.322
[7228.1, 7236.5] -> 6.71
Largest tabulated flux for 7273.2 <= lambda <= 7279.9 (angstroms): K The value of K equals 7.071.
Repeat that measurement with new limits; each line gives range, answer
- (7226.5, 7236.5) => 7.042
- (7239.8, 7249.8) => 6.741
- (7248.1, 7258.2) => 6.714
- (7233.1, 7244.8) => 6.971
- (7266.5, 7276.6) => 7.265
